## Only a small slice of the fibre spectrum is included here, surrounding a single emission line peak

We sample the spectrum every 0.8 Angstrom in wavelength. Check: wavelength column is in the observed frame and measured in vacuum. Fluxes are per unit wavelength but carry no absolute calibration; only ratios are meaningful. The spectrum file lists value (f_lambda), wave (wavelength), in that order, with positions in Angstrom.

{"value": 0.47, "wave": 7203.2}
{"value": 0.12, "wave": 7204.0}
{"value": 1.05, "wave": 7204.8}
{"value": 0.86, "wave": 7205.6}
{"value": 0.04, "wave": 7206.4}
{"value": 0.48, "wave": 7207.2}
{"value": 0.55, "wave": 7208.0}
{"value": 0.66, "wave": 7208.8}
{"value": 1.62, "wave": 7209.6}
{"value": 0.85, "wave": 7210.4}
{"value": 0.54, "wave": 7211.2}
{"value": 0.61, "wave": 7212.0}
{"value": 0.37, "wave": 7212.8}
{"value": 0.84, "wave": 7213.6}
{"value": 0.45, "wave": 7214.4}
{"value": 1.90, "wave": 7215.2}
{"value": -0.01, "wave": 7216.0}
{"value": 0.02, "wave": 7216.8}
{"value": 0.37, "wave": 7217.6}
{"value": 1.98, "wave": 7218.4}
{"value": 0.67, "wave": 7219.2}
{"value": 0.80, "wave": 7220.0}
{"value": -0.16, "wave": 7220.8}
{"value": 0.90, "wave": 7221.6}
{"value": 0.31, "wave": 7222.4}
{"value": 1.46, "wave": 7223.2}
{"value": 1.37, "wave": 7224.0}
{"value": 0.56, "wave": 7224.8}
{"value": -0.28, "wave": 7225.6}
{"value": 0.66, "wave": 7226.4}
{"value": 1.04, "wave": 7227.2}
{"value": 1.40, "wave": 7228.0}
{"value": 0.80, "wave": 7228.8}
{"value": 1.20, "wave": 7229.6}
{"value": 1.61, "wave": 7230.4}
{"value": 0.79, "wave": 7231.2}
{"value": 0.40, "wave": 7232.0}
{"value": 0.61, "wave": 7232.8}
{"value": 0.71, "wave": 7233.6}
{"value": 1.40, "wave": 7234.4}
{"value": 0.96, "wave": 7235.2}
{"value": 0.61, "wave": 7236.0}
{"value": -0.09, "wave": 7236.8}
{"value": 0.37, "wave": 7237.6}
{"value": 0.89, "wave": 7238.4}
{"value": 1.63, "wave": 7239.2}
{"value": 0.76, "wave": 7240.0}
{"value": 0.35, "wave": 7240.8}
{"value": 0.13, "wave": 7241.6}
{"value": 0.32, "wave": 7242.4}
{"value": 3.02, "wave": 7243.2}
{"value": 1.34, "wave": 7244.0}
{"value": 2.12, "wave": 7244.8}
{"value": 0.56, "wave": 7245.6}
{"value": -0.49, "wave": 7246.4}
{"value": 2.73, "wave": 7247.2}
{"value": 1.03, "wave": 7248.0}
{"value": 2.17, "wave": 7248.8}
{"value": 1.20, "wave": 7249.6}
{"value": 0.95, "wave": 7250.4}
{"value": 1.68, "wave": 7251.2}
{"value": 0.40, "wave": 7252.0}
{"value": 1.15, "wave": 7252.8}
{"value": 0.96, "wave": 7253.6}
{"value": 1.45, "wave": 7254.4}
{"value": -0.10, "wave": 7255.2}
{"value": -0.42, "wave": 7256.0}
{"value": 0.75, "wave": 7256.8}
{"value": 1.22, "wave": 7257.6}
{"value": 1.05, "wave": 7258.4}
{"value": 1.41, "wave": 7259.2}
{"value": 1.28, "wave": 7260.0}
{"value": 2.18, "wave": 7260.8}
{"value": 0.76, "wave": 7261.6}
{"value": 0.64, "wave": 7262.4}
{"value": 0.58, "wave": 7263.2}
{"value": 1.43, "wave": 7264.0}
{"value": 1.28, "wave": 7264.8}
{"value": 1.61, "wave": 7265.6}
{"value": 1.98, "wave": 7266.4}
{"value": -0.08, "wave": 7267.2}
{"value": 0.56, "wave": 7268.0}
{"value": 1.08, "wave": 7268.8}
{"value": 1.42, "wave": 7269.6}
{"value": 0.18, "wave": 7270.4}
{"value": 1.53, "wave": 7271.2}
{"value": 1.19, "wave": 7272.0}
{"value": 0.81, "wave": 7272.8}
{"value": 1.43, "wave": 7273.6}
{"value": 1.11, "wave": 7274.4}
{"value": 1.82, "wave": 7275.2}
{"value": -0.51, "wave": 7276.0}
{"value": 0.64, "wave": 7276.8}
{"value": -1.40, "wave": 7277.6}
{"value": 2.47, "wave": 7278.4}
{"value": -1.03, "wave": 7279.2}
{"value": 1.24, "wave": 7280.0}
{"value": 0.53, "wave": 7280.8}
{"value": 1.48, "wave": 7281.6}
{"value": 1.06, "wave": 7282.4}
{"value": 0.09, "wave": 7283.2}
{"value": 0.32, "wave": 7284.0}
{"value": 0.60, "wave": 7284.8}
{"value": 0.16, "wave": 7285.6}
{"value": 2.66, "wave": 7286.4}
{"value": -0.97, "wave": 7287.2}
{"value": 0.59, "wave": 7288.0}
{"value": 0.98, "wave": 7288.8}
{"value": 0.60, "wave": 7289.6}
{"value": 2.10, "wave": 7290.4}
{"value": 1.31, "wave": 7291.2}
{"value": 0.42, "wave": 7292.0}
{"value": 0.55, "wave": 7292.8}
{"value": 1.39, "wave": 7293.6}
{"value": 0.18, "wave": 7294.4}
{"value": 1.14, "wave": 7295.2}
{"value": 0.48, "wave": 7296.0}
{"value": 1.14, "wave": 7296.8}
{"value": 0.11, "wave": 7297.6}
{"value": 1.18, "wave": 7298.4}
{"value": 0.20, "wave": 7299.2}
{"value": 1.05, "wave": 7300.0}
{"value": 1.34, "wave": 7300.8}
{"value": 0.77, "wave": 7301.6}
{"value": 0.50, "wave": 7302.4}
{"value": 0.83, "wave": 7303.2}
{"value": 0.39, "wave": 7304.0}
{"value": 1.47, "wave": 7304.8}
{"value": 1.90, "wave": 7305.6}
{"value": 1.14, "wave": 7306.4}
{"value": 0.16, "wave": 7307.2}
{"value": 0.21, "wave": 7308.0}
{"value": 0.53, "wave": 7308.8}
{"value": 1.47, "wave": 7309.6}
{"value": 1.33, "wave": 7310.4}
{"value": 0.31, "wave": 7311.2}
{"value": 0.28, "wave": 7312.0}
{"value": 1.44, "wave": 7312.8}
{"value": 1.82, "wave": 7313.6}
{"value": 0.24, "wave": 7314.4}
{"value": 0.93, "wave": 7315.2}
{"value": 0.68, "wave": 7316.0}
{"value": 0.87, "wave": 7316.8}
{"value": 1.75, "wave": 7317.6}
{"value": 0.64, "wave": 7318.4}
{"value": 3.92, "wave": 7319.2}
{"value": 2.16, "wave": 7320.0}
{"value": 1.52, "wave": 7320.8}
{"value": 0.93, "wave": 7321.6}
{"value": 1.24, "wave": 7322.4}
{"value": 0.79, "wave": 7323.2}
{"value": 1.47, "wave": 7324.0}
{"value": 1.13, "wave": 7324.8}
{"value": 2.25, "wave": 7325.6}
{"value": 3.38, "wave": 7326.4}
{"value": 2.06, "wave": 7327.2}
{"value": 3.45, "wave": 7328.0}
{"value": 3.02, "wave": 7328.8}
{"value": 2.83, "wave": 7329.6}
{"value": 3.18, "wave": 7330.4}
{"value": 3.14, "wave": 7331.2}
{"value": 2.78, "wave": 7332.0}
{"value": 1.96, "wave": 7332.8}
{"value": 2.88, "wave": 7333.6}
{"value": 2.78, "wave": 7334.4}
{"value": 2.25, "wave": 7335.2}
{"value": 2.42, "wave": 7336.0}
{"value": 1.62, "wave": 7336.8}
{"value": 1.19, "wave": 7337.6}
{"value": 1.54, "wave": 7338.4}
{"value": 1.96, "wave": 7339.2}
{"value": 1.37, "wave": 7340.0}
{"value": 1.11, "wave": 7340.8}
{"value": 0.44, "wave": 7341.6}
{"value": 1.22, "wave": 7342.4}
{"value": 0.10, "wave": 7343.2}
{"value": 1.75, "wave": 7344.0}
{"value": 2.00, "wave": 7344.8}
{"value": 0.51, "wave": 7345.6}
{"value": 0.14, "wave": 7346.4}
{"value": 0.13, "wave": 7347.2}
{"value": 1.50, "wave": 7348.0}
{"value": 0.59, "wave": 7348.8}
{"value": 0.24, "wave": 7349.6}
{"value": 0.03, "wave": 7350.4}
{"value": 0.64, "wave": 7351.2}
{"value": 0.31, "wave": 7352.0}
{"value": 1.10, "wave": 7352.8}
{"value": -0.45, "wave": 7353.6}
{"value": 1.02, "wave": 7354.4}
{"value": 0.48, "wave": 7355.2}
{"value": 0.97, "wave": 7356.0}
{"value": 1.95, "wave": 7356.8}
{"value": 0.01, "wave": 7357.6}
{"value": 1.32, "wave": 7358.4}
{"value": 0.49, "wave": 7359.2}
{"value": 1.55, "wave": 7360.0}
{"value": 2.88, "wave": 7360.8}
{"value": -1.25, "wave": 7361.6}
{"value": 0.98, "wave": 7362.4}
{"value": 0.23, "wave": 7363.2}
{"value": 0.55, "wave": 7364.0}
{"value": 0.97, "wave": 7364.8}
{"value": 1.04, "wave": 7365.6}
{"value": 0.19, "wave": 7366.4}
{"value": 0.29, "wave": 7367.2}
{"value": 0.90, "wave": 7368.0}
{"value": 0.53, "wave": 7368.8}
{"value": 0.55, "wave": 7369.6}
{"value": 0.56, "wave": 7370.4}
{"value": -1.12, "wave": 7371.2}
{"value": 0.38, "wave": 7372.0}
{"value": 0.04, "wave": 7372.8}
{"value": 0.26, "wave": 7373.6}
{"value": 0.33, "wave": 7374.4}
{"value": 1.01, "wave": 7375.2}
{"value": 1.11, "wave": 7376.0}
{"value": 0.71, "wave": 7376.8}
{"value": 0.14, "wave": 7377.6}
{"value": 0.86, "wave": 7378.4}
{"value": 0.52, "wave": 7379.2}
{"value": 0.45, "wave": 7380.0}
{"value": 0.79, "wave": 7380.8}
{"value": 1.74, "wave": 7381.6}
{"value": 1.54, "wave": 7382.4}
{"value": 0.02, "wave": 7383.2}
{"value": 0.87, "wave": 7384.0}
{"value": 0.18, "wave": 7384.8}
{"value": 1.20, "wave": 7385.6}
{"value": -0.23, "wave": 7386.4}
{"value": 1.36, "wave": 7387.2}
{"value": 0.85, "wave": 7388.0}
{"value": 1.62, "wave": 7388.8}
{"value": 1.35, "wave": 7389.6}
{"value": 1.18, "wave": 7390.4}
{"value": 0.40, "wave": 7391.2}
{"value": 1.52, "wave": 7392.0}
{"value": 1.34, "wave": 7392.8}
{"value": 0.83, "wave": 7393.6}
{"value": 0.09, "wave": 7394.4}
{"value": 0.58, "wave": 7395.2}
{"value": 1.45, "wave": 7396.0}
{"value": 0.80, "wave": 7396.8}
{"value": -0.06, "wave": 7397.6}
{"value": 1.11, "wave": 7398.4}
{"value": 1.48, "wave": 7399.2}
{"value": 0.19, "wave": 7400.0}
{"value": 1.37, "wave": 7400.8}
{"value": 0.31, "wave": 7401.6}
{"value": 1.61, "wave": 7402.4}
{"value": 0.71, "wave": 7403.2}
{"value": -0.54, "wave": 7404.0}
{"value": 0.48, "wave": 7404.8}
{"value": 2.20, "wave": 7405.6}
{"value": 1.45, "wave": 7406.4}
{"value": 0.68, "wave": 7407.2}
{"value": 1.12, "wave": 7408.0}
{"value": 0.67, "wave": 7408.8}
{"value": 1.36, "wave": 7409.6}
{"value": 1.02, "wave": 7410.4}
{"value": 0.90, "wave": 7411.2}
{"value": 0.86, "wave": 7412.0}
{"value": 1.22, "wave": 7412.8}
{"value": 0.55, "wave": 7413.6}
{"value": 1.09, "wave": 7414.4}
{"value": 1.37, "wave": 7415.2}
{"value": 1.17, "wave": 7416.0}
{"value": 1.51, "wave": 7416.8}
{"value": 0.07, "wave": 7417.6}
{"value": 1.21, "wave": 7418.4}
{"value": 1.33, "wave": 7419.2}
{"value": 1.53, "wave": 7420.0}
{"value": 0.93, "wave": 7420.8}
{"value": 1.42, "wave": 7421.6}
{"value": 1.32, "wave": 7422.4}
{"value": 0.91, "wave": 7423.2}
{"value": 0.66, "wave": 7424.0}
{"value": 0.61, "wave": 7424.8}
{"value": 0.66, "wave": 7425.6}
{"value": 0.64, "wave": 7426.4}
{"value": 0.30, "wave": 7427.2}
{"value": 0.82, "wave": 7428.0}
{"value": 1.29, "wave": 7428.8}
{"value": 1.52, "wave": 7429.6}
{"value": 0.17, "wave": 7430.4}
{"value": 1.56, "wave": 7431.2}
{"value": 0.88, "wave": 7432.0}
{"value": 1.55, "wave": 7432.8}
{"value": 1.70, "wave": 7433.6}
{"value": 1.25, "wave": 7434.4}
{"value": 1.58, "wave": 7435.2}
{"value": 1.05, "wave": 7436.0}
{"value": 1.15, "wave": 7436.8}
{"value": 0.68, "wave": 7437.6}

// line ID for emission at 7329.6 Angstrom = [O II] 3727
